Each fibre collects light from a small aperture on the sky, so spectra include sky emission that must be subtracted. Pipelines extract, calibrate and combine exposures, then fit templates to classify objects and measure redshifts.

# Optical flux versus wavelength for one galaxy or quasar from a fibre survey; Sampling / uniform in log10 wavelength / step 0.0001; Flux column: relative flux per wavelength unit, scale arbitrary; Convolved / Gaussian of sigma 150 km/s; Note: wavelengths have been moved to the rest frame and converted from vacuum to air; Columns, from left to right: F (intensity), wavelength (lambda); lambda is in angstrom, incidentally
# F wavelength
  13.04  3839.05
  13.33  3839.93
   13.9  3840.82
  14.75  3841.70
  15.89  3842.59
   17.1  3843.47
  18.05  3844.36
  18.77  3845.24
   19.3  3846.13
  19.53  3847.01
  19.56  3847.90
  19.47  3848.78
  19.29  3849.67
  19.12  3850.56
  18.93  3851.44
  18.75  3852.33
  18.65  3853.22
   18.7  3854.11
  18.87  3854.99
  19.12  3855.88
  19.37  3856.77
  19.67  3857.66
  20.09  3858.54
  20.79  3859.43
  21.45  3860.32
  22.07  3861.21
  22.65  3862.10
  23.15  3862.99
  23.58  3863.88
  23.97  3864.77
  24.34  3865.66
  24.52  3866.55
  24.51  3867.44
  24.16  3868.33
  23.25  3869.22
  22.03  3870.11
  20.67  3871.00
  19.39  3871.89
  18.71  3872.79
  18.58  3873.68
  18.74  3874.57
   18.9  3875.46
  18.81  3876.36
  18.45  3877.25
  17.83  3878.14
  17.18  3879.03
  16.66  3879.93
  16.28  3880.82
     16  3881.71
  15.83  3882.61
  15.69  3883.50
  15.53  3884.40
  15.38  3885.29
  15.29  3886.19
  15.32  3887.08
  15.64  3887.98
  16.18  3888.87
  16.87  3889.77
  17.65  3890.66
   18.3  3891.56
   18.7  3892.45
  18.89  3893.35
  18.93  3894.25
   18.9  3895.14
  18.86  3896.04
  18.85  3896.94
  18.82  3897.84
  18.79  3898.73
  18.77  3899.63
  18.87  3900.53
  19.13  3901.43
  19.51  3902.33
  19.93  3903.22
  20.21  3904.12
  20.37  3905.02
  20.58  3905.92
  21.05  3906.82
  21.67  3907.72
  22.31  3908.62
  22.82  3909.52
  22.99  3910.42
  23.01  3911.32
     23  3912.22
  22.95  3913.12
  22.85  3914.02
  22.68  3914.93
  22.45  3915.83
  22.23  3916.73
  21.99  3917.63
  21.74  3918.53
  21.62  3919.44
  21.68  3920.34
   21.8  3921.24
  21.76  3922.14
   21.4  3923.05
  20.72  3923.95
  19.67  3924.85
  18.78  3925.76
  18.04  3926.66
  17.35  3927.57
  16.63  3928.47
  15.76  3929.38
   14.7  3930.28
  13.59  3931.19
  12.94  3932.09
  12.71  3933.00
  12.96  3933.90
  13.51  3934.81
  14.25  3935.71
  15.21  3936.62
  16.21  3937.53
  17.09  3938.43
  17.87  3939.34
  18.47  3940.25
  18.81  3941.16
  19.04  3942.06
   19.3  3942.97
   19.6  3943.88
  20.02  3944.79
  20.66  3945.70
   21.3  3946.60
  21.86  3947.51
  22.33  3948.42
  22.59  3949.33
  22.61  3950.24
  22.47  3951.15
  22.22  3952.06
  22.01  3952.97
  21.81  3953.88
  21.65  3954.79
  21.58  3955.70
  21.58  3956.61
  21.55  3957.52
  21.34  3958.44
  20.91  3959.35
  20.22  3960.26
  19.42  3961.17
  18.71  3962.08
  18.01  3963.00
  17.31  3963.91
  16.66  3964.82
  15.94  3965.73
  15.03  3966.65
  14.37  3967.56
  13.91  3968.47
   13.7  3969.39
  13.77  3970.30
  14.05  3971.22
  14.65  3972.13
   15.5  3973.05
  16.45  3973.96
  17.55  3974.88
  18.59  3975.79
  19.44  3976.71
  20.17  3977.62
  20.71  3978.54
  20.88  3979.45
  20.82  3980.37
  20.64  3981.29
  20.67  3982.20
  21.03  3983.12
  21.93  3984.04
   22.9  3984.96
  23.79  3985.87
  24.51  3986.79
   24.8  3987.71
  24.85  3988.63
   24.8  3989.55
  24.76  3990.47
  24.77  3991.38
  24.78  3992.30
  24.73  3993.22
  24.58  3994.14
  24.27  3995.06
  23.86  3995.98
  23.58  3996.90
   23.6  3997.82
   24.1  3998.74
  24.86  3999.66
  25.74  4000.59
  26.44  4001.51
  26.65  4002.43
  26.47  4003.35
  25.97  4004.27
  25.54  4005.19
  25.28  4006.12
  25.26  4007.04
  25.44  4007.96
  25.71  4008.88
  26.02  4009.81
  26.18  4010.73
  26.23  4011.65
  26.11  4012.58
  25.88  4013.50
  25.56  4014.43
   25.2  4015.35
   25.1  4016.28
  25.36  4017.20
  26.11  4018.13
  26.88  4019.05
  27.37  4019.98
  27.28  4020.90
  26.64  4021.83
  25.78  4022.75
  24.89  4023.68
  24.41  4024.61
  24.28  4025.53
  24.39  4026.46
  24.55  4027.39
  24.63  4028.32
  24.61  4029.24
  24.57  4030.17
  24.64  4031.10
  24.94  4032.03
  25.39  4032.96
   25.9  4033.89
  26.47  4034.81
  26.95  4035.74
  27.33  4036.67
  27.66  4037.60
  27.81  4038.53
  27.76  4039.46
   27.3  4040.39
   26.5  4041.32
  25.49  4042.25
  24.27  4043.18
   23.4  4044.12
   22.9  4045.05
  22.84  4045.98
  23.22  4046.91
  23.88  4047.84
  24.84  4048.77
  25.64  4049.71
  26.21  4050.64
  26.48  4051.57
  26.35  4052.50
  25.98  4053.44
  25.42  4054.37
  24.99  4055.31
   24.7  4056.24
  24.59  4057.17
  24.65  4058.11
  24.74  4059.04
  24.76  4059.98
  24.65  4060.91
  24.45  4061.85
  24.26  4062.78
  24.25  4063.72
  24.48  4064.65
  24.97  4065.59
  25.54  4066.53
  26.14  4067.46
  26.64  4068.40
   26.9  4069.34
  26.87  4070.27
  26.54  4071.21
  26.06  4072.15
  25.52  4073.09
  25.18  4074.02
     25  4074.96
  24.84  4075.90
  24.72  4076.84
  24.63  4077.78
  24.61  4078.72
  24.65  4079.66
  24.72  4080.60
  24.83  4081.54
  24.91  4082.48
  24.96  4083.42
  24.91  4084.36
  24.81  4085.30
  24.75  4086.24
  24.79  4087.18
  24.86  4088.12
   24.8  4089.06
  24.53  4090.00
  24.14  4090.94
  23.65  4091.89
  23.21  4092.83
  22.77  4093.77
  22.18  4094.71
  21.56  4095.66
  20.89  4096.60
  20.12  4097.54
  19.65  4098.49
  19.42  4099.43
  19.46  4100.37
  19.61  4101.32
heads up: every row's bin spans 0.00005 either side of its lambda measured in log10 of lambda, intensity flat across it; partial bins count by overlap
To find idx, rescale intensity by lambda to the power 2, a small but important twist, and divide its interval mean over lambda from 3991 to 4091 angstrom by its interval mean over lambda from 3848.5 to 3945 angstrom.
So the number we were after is 1.4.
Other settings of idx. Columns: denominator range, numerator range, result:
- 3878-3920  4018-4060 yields 1.41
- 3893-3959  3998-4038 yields 1.36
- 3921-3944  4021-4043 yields 1.58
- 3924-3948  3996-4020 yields 1.54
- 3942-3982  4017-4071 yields 1.38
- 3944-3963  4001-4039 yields 1.26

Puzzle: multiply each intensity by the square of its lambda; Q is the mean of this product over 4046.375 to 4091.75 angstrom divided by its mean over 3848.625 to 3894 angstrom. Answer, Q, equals 1.4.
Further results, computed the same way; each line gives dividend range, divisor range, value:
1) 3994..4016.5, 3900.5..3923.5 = 1.23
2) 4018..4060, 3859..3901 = 1.44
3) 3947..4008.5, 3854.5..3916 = 1.13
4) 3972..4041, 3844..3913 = 1.33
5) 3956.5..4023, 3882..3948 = 1.23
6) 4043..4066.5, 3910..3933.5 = 1.33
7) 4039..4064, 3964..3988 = 1.40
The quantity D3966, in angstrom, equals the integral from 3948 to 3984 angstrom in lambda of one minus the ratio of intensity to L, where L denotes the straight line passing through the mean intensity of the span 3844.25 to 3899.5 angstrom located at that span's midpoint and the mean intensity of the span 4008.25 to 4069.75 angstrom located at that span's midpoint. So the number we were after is 5.7 angstrom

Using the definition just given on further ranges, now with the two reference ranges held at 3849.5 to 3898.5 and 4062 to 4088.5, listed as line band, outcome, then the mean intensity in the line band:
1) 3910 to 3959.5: 3.0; 19.7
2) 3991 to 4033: -3.6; 25.3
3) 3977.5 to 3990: 0.1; 22.4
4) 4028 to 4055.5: -1.5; 25.5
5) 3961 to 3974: 3.7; 15.7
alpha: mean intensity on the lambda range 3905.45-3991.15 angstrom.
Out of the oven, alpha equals 19.6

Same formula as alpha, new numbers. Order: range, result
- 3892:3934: 19.7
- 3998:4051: 25.5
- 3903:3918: 22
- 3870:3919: 19.2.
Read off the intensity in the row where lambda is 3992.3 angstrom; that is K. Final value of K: 24.78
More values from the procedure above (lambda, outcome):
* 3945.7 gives 20.66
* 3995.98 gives 23.86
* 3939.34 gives 17.87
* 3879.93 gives 16.66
